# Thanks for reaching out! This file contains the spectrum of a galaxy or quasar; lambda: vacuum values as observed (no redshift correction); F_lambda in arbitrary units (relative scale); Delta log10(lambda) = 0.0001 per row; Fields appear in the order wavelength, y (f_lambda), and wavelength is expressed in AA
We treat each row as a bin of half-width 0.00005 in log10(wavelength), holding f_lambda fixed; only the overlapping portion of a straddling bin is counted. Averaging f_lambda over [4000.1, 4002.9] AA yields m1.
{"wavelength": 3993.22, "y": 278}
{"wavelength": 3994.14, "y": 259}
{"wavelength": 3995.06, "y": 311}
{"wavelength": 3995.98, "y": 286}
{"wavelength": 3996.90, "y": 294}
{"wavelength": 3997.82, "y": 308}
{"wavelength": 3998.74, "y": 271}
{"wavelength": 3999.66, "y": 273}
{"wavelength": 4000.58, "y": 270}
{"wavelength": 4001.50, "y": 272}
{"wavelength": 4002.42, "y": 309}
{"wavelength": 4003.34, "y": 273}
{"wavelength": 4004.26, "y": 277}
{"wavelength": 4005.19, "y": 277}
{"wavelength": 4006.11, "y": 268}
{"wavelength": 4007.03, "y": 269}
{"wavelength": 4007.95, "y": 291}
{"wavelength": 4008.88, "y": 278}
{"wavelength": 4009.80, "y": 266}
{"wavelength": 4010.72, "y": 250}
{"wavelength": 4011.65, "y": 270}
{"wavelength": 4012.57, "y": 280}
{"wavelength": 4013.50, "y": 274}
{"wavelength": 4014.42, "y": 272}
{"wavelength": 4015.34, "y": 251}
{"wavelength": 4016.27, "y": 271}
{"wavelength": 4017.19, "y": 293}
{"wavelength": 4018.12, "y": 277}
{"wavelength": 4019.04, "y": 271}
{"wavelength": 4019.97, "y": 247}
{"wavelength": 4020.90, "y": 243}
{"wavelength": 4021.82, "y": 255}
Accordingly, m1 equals 284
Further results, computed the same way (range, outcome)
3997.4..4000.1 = 284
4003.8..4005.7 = 276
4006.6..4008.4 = 281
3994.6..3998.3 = 300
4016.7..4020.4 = 272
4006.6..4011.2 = 271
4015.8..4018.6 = 280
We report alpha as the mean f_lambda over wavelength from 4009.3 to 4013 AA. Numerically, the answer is 267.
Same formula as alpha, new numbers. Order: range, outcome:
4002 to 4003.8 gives 291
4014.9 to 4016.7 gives 260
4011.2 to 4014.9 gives 274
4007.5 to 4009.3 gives 283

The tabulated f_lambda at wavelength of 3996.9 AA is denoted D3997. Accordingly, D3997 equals 294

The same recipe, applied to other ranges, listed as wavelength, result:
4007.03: 269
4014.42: 272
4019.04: 271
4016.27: 271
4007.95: 291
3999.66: 273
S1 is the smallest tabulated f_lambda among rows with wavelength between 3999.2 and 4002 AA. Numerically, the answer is 270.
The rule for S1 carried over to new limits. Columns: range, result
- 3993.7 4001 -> 259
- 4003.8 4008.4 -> 268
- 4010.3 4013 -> 250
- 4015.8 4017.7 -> 271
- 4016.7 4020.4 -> 247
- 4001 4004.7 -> 272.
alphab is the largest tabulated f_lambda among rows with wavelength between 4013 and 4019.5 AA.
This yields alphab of 293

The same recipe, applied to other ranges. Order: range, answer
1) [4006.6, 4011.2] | 291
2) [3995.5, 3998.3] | 308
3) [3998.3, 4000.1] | 273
